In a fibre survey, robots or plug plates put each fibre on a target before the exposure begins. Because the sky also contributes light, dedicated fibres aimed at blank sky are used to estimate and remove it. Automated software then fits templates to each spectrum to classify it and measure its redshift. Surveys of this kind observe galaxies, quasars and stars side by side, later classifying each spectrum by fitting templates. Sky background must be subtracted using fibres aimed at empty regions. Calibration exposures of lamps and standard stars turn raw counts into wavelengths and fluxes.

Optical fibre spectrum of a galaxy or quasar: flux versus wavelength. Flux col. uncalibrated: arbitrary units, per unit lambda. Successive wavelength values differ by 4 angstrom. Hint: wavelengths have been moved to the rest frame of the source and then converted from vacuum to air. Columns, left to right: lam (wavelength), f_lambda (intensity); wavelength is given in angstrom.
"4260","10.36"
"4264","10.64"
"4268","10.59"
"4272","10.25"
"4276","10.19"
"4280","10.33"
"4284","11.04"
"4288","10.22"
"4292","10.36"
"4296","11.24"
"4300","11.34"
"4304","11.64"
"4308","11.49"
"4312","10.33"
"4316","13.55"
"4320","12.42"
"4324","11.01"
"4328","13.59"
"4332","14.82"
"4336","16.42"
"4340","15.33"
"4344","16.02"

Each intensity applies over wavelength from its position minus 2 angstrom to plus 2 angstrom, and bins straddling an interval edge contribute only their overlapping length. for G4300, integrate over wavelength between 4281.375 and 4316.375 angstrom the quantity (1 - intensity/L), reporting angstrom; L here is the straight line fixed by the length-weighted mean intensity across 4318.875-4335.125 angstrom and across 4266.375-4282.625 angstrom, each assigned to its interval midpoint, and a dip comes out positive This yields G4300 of 1.7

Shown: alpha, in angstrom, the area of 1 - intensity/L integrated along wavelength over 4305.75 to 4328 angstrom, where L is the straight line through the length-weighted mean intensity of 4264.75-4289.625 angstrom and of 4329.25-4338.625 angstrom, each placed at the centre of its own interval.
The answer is 3.2 angstrom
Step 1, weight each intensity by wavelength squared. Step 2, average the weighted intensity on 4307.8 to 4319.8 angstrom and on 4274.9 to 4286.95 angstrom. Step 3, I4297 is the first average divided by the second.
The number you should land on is 1.15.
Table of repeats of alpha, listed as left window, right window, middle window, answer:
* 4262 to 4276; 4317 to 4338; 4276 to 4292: 1.13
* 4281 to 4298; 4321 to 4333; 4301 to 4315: 0.54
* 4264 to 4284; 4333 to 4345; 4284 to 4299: 1.48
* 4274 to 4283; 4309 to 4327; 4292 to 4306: -0.13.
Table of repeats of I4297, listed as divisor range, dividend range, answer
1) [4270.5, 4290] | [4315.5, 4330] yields 1.23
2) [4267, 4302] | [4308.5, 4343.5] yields 1.29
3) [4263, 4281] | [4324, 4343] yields 1.45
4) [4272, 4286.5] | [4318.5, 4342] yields 1.37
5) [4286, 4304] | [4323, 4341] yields 1.34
